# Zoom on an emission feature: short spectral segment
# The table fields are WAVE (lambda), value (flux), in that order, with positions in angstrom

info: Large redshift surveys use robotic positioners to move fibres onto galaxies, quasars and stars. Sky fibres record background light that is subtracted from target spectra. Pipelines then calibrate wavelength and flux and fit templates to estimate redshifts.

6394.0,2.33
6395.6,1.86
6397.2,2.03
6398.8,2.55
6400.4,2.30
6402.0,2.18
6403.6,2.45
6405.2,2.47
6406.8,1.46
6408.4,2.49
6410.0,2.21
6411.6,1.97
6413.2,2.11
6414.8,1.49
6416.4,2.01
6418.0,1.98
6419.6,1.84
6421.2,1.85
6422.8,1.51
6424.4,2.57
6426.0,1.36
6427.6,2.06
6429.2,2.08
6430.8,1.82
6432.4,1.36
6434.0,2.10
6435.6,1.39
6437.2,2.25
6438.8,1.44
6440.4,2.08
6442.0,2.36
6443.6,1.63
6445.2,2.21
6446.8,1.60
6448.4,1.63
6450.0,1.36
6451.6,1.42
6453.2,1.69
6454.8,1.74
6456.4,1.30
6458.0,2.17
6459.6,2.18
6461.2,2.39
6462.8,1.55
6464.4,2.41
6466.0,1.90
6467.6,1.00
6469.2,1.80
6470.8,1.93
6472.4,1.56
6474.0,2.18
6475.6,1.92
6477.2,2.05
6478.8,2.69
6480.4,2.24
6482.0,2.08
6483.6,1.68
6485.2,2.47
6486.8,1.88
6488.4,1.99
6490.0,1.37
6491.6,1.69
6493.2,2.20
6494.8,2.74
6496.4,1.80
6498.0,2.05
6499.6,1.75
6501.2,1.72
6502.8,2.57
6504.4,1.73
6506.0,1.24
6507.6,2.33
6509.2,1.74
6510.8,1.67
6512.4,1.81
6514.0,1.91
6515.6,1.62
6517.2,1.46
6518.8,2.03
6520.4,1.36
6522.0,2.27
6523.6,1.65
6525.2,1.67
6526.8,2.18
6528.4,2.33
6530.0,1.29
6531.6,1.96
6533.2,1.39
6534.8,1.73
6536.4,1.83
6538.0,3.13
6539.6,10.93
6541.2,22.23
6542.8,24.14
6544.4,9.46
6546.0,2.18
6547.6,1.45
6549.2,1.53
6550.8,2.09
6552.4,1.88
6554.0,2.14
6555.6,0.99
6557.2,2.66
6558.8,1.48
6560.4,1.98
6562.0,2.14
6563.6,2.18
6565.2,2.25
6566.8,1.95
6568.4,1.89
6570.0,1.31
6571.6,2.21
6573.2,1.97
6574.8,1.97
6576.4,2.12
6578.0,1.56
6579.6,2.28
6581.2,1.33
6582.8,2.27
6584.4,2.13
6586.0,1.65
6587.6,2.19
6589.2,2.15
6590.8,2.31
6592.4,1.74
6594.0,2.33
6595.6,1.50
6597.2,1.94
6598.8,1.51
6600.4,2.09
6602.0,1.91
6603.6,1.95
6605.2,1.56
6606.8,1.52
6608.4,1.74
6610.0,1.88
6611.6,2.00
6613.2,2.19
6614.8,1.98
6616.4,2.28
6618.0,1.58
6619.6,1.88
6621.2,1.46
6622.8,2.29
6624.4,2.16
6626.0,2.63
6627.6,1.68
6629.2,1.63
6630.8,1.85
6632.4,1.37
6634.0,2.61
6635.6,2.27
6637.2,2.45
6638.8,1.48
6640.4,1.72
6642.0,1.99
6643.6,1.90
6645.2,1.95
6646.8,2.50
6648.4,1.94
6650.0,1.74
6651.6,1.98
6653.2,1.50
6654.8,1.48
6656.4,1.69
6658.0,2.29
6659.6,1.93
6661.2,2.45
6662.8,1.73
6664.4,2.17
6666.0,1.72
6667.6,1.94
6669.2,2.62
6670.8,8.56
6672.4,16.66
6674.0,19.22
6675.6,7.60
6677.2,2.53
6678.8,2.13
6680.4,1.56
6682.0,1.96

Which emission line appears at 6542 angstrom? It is Hbeta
